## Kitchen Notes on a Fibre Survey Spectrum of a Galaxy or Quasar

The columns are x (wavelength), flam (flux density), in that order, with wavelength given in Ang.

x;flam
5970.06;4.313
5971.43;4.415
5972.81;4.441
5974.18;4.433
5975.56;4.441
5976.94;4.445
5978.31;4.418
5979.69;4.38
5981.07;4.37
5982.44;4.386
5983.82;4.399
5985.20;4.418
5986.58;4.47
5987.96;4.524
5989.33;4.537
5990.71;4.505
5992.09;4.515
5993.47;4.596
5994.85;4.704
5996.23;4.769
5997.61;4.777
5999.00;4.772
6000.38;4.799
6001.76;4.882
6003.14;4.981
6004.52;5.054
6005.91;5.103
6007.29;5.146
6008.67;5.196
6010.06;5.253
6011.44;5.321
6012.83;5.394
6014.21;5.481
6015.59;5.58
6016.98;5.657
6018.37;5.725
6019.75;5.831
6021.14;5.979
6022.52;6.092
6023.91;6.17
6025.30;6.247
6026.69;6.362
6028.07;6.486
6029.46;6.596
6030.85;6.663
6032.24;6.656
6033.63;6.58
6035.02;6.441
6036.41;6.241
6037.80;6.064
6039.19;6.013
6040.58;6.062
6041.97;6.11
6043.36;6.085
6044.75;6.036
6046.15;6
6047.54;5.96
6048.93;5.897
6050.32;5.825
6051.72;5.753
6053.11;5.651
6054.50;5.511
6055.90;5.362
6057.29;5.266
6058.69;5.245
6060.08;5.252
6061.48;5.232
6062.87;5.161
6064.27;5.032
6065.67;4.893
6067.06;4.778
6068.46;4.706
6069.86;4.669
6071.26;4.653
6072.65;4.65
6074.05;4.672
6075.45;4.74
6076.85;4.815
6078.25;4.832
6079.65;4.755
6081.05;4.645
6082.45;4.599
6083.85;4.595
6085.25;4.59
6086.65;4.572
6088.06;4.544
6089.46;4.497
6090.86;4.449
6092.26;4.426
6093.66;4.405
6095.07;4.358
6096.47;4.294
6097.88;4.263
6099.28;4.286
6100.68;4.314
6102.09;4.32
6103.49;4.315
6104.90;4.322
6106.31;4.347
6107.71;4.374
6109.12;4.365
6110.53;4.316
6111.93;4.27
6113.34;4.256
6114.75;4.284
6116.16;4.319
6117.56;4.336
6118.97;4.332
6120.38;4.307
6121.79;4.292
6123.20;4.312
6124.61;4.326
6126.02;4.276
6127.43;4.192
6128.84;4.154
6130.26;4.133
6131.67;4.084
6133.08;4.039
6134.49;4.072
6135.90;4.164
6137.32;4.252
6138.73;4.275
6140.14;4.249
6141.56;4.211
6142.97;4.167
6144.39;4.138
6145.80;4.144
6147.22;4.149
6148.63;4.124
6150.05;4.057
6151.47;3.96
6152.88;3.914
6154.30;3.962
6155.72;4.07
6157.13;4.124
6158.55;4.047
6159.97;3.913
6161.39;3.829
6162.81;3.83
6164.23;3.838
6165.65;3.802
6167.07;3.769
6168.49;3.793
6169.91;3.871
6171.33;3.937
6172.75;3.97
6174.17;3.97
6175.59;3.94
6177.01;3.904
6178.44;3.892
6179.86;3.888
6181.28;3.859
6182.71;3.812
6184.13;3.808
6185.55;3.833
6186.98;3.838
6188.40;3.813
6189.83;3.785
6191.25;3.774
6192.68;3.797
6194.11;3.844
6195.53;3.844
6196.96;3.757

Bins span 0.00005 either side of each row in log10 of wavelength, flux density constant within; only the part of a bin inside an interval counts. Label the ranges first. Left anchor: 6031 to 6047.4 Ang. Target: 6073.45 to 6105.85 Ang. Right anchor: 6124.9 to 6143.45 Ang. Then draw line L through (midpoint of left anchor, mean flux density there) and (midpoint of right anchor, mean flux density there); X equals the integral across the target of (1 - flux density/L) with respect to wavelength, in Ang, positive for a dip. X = 4.0 Ang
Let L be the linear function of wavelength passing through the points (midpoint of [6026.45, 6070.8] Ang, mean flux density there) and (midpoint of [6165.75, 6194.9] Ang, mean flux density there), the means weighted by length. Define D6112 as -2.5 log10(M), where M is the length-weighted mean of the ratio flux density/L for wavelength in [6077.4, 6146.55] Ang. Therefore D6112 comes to 0.12 mag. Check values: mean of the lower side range 5.76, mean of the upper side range 3.85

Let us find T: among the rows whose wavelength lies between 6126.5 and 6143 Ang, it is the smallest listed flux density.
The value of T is 4.039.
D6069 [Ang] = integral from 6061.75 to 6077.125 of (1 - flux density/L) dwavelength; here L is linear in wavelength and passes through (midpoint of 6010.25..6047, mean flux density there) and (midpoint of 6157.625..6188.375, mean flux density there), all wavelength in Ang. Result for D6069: 1.79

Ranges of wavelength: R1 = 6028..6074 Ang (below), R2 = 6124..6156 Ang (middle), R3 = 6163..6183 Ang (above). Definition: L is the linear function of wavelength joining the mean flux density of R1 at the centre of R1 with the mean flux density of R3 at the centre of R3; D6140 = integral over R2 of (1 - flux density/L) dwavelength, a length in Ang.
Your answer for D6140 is 1.6 Ang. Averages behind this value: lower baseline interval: 5.66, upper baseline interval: 3.87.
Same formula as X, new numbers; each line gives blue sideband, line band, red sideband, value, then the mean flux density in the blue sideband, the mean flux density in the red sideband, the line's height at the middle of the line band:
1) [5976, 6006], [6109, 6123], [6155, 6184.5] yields -0.65 Ang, 4.62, 3.9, 4.12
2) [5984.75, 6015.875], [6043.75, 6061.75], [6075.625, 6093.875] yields -3.49 Ang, 4.9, 4.6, 4.72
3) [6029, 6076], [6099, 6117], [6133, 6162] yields 1.53 Ang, 5.6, 4.09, 4.72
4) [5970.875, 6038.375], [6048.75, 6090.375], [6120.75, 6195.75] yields -2.13 Ang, 5.24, 4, 4.72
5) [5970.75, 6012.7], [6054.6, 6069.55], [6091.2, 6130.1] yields -2.12 Ang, 4.69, 4.31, 4.46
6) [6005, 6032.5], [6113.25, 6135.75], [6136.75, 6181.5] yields 1.10 Ang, 5.83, 4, 4.45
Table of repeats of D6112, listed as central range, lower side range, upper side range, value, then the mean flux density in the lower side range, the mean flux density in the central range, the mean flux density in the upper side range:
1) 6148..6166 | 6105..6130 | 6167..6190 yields 0.02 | 4.29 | 3.96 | 3.87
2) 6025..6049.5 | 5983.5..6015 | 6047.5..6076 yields -0.23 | 4.86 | 6.25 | 5.17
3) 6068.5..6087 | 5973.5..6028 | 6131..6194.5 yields -0.03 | 5.05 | 4.68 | 3.97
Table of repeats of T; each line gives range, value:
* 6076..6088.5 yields 4.544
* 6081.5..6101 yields 4.263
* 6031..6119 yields 4.256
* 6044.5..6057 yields 5.362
